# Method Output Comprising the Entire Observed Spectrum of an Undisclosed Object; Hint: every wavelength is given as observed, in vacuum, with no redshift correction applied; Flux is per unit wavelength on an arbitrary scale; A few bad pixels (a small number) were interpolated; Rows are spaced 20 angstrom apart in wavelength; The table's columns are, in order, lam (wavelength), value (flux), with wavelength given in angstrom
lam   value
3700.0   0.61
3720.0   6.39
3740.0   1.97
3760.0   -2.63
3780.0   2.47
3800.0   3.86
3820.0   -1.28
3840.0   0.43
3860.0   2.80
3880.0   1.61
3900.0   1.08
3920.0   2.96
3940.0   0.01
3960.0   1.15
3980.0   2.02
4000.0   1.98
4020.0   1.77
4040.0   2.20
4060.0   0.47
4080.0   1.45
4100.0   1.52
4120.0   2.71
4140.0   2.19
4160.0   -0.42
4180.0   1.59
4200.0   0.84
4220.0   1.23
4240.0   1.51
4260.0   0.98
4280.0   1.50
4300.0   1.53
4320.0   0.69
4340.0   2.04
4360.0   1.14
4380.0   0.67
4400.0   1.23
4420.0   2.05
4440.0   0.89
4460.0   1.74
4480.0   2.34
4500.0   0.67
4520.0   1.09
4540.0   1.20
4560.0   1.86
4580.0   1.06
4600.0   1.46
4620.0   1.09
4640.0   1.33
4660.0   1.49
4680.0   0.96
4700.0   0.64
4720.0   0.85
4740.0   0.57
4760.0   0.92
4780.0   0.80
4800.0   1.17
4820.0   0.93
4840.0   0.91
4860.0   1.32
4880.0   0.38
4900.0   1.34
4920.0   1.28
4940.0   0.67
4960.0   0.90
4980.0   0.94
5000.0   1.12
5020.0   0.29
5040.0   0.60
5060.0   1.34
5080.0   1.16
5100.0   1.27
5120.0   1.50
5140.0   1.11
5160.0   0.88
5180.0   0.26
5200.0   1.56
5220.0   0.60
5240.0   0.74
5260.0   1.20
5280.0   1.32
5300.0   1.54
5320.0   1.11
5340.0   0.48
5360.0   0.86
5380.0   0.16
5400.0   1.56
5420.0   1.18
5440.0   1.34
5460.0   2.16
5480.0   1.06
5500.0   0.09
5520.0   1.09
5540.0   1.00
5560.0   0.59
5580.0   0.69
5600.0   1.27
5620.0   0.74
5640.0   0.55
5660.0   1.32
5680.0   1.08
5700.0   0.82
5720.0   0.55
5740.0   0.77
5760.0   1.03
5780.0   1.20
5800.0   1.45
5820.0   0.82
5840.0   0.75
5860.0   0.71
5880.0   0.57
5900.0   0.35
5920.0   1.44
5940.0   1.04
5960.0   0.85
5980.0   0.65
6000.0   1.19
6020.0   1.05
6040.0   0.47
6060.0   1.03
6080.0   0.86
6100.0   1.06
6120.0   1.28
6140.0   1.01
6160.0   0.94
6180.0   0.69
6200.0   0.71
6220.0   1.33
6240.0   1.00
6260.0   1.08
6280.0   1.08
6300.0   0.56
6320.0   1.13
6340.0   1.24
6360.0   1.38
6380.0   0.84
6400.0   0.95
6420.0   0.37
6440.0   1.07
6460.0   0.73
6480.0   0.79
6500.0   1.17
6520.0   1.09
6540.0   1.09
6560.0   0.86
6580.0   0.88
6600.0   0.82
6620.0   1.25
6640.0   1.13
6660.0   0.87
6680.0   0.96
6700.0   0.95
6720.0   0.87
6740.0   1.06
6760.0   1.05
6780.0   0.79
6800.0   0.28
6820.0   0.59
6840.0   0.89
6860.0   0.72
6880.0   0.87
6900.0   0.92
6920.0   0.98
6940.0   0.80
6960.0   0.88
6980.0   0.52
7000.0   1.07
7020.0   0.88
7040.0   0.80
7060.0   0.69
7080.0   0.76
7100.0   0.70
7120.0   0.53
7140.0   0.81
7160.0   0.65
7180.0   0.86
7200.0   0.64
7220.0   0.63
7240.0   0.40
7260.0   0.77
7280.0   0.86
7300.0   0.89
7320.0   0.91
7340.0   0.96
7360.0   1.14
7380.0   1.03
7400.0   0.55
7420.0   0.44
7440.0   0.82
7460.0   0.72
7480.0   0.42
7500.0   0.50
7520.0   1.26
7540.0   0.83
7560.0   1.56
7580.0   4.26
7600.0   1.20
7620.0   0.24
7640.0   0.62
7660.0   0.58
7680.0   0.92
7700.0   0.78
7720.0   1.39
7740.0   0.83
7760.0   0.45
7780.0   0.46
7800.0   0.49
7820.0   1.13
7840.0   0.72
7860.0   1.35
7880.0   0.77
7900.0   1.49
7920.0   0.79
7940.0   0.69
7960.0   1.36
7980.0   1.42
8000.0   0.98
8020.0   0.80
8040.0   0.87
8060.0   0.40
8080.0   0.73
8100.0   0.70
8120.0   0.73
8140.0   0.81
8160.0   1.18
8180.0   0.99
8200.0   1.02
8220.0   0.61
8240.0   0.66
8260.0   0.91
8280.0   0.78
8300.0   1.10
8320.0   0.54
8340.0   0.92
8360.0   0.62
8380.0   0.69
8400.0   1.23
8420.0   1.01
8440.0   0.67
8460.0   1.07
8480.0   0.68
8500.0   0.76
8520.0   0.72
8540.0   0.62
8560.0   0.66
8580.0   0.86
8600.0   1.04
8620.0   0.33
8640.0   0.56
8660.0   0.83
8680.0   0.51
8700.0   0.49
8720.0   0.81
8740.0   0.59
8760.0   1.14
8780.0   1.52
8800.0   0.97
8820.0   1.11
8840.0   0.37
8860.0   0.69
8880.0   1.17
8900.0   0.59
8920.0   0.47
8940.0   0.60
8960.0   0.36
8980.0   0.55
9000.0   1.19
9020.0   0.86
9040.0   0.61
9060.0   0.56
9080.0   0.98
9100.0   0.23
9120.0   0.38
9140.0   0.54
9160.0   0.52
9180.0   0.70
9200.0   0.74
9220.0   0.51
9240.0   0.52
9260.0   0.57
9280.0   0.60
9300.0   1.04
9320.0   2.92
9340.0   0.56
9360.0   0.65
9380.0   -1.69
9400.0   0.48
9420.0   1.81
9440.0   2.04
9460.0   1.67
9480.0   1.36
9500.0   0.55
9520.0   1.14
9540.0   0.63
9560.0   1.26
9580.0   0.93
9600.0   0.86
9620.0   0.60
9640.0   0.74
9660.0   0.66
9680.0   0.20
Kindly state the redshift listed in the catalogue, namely 1.03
